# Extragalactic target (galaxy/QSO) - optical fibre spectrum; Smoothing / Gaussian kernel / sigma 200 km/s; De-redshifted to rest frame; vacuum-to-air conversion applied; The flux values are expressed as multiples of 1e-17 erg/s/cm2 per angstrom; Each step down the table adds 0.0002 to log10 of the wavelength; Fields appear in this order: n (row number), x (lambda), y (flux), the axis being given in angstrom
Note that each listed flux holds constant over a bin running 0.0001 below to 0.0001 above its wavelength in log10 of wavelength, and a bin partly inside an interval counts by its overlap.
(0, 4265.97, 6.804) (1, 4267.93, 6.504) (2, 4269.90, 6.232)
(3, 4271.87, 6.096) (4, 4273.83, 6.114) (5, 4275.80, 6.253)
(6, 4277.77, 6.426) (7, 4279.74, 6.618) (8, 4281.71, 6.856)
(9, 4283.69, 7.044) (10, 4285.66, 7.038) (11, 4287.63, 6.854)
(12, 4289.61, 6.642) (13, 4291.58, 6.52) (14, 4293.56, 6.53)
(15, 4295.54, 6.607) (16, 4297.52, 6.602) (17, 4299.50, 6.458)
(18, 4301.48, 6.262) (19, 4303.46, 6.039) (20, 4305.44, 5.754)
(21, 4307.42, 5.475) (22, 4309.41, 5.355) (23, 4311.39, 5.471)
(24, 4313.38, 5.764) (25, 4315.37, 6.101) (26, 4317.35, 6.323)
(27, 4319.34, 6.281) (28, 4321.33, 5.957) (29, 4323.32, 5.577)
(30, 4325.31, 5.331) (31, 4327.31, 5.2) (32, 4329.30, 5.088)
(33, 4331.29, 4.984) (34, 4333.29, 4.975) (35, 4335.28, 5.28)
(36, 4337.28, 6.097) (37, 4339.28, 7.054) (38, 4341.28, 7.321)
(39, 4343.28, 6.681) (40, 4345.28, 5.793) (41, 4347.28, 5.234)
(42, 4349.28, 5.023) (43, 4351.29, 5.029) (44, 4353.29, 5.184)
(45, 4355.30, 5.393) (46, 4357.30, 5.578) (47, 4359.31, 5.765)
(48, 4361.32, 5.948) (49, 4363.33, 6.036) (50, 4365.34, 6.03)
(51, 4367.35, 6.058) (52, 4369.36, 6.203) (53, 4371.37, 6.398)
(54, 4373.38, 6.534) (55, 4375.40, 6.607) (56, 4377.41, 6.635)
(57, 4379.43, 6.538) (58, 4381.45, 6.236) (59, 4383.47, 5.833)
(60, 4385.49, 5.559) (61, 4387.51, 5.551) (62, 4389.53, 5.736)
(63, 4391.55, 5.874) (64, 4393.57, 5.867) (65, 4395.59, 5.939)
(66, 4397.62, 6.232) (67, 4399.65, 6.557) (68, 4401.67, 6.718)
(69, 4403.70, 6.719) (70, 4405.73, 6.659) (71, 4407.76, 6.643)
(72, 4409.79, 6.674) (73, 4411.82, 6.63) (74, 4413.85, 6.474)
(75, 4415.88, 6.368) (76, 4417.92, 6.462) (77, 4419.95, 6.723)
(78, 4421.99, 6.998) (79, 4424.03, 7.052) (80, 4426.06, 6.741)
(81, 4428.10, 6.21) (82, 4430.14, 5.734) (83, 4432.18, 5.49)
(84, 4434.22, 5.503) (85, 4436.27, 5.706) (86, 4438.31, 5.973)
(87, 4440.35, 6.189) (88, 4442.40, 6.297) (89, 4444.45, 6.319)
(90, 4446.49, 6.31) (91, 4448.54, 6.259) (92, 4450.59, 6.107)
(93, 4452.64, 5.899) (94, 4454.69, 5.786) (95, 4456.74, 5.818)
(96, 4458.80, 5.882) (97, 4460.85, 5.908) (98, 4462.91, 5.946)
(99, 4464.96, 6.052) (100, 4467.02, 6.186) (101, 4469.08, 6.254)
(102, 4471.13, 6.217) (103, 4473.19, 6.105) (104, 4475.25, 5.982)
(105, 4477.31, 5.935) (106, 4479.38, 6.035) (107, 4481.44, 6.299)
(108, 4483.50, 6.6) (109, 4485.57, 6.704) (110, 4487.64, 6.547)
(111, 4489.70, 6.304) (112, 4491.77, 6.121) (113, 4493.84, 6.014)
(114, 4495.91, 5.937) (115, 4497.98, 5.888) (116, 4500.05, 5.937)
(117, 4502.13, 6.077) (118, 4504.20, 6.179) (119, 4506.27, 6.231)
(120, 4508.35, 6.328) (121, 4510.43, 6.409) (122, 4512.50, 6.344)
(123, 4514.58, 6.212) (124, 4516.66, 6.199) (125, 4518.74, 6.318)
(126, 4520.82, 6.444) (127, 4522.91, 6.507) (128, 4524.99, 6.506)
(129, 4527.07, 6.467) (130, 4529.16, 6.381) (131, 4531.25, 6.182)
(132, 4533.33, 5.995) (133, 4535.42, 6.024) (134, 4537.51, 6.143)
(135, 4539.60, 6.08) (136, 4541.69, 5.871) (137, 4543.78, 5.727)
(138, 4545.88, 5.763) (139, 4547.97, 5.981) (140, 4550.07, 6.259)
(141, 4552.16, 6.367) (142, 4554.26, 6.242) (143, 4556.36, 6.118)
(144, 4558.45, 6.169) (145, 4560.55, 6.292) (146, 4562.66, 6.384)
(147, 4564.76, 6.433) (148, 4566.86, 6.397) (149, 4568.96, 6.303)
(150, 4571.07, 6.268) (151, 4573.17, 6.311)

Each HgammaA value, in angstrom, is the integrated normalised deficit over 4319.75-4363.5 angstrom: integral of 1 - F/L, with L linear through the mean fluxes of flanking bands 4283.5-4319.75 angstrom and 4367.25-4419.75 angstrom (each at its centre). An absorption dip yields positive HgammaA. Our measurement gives 4.29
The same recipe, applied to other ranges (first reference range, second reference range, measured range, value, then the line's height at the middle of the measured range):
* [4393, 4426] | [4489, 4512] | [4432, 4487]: 2.13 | 6.33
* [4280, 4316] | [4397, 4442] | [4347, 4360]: 2.12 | 6.34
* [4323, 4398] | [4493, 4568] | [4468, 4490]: -0.66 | 6.09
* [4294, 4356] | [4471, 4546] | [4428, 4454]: 0.26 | 6.05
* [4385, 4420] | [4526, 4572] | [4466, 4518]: 0.18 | 6.22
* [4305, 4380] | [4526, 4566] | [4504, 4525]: -0.78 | 6.1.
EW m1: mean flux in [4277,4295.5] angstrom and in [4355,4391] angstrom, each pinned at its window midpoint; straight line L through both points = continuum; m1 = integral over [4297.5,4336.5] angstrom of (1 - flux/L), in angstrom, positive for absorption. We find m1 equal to 4.8 angstrom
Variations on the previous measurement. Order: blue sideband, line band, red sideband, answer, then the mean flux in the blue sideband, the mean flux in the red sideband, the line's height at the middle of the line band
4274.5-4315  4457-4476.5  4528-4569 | 0.50 angstrom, 6.32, 6.15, 6.21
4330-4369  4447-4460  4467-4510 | 0.23 angstrom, 5.76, 6.19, 6.08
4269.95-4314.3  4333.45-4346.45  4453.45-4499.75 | -0.02 angstrom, 6.31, 6.11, 6.26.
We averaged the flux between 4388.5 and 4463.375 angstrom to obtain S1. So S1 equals 6.23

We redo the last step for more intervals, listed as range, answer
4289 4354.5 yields 5.87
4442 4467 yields 6.05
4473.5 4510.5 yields 6.19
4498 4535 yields 6.26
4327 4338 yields 5.26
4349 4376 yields 5.85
